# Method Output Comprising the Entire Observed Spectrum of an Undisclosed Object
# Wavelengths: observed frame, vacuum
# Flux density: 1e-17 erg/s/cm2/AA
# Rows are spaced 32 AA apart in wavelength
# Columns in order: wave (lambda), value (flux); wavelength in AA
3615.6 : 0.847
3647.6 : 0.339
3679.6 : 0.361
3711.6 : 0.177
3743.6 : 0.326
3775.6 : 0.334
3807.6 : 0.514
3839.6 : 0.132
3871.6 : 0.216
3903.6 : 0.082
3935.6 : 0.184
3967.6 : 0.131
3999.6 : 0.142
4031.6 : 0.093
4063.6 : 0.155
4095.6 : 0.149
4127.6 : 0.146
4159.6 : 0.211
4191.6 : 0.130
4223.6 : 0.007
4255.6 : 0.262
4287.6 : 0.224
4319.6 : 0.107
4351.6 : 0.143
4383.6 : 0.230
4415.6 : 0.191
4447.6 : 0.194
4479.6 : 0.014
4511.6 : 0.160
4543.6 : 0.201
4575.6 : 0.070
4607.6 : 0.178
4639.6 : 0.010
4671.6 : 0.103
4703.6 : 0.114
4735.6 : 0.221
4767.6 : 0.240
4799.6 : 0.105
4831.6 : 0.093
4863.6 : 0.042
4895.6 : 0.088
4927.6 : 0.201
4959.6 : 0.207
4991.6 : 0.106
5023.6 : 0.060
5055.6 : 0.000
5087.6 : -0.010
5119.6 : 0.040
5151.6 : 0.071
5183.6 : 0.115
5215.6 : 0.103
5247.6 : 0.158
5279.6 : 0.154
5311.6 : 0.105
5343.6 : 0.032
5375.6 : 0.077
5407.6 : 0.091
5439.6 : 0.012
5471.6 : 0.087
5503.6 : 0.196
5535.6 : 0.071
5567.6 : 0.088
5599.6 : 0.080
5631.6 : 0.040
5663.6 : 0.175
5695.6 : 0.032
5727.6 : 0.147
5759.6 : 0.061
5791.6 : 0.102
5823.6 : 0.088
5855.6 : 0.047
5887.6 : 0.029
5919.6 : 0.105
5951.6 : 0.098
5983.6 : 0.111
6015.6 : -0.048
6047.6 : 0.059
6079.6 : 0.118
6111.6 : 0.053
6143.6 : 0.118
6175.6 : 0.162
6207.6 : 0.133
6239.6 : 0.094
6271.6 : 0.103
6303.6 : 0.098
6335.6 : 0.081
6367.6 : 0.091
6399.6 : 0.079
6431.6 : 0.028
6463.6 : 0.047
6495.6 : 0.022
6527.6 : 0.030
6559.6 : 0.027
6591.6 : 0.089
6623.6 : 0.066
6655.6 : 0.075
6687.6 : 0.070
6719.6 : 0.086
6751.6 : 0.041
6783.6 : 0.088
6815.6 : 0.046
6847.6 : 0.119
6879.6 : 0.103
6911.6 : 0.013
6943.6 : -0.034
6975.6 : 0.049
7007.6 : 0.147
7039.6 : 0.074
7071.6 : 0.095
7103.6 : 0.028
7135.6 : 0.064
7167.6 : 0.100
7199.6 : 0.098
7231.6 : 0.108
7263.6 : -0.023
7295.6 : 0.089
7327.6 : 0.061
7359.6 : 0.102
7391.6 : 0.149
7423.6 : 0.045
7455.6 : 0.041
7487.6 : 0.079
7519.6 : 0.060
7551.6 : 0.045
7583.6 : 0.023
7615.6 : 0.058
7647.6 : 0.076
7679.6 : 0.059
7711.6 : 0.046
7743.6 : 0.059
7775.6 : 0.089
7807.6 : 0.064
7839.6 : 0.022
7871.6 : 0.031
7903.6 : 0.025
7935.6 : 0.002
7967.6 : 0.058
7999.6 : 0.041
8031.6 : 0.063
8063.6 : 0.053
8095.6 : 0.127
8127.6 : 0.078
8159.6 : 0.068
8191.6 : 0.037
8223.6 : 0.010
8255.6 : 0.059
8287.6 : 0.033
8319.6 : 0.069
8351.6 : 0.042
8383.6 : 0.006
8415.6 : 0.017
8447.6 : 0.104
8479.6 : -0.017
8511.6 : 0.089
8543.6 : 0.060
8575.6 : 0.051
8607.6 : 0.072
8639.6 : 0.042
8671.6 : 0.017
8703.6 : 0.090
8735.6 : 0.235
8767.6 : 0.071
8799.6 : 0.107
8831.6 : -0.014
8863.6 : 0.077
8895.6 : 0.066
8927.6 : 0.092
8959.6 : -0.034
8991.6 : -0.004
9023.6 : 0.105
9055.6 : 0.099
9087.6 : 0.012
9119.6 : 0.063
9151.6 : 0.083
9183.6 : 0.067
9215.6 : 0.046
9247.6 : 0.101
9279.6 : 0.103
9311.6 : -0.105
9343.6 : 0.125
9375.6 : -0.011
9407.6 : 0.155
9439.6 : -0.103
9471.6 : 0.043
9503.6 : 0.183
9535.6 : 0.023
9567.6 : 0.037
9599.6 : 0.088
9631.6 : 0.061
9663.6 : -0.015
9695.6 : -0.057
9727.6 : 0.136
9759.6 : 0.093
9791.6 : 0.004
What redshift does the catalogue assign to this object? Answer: 1.339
